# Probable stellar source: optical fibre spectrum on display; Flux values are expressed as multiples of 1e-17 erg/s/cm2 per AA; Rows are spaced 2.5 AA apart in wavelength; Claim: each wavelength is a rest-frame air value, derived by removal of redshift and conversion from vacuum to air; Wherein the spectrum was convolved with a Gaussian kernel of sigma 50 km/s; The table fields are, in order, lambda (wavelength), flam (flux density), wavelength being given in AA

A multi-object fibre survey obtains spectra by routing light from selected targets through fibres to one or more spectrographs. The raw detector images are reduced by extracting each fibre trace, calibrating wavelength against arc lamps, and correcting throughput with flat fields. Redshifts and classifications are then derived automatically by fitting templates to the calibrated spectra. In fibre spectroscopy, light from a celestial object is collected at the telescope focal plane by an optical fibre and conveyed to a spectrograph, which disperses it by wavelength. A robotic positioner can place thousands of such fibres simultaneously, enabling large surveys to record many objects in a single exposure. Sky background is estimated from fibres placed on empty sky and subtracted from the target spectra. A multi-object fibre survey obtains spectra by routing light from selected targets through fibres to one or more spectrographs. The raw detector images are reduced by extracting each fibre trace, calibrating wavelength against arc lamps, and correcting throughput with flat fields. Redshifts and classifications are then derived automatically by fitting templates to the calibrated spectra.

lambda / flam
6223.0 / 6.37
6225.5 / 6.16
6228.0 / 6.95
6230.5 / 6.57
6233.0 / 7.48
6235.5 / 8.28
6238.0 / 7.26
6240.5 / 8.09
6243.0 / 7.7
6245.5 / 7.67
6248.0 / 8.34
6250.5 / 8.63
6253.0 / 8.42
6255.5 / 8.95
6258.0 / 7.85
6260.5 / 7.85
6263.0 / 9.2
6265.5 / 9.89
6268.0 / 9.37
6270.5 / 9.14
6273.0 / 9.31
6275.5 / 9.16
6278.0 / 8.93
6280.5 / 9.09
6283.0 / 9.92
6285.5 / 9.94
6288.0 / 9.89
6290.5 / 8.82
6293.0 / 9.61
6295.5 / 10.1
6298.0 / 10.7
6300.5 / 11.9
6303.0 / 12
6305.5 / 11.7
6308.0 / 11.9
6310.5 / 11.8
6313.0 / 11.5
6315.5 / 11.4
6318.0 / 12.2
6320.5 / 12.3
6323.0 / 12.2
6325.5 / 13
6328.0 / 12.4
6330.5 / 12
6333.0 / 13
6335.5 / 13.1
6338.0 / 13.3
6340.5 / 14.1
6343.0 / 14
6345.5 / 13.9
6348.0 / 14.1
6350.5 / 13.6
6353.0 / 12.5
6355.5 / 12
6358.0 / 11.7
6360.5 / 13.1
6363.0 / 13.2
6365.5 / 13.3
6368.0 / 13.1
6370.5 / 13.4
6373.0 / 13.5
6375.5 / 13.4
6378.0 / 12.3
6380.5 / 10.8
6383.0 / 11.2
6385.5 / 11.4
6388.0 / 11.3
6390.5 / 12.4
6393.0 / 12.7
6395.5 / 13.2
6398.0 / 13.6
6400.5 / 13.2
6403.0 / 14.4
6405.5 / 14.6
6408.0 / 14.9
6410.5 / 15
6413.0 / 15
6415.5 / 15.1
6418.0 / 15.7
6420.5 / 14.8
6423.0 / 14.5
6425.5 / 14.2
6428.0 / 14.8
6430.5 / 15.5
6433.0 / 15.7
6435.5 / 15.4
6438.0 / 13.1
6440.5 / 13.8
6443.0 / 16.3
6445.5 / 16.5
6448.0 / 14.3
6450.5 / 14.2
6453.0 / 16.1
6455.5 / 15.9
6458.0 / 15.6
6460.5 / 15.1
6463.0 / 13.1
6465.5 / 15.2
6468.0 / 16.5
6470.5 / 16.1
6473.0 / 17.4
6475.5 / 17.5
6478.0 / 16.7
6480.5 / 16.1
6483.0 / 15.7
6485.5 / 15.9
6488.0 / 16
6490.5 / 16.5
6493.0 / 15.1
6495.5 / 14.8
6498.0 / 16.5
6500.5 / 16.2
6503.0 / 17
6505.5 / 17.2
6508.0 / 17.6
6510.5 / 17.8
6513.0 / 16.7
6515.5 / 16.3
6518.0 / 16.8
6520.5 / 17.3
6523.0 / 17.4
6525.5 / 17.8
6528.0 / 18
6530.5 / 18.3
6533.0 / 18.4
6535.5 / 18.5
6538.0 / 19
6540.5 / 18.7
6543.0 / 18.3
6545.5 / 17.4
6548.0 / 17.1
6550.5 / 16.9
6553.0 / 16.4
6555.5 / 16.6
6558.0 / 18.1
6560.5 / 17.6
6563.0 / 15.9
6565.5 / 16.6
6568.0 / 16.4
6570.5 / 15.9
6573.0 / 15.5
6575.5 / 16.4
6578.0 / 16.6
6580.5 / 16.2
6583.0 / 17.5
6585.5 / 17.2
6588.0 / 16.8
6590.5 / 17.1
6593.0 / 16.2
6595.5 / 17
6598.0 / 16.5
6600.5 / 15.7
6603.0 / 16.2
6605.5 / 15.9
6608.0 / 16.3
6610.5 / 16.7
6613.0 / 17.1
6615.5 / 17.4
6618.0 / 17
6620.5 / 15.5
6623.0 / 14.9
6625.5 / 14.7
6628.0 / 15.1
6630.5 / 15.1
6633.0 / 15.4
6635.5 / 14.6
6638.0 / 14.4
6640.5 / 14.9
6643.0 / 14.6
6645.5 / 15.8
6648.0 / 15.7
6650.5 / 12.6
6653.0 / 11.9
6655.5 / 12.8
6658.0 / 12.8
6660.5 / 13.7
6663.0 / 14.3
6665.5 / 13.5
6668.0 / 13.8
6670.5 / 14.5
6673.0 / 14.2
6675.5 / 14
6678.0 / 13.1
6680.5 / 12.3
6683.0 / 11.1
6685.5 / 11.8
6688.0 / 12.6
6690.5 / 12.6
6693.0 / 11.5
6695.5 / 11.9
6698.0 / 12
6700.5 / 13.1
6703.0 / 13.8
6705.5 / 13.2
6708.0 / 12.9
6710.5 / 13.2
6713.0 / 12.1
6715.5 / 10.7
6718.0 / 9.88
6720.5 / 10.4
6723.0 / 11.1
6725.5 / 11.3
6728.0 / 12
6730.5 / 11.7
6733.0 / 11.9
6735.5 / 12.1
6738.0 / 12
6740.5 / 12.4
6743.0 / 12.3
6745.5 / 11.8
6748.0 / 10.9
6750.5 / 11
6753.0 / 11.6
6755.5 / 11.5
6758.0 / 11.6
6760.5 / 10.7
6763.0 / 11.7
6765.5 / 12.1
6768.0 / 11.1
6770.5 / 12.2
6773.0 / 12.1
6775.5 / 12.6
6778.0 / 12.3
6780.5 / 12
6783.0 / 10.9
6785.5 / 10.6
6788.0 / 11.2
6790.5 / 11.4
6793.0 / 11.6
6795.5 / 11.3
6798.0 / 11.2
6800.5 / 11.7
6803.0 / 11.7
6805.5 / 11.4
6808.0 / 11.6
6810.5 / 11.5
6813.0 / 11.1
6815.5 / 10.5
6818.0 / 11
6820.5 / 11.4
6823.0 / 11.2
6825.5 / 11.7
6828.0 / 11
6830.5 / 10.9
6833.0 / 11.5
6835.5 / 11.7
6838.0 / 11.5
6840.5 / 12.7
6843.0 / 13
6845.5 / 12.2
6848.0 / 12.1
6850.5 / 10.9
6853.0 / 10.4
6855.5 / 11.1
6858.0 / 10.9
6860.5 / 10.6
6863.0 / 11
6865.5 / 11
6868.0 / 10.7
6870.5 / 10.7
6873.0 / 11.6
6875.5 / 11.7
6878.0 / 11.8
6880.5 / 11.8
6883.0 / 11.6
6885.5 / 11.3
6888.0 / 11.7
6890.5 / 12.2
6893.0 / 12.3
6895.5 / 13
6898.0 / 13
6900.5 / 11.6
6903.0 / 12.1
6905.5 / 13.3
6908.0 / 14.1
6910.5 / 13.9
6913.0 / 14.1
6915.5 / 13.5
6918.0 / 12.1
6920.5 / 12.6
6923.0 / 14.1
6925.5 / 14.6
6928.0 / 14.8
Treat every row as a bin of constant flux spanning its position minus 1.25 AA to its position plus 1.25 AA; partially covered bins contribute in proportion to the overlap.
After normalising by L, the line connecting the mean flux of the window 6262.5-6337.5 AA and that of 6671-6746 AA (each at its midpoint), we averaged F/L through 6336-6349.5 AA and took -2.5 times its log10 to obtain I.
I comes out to -0.25 mag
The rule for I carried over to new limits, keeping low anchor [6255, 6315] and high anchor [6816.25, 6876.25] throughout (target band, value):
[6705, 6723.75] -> -0.06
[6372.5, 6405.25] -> -0.23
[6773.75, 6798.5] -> -0.03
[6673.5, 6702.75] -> -0.14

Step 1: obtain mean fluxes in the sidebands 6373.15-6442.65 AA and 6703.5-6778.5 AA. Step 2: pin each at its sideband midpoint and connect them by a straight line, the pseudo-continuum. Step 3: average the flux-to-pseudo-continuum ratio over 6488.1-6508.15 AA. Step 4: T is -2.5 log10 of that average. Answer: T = -0.22 mag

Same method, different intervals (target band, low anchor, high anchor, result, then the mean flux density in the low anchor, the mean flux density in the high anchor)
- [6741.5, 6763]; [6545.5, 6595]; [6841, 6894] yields 0.179 mag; 16.7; 11.5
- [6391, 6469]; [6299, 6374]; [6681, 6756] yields -0.180 mag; 12.7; 11.9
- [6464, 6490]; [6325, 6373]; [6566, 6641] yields -0.118 mag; 13.1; 16.1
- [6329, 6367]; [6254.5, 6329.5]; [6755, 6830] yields -0.239 mag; 10.4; 11.5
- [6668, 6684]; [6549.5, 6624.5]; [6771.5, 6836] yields 0.091 mag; 16.5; 11.4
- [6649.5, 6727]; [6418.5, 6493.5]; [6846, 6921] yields 0.085 mag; 15.5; 12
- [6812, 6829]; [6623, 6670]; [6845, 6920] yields 0.130 mag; 14.2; 11.9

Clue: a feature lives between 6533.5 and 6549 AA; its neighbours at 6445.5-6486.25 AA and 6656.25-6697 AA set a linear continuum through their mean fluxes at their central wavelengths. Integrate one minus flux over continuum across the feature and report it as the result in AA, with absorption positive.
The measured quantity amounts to -3.6 AA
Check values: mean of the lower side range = 15.7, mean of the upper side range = 13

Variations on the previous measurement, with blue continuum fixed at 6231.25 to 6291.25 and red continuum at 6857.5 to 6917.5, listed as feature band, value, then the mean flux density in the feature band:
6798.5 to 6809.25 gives 0.0 AA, 11.6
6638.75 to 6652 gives -4.8 AA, 14.7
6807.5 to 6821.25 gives 0.6 AA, 11.2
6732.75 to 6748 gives -1.0 AA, 12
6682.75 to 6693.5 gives -1.0 AA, 12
